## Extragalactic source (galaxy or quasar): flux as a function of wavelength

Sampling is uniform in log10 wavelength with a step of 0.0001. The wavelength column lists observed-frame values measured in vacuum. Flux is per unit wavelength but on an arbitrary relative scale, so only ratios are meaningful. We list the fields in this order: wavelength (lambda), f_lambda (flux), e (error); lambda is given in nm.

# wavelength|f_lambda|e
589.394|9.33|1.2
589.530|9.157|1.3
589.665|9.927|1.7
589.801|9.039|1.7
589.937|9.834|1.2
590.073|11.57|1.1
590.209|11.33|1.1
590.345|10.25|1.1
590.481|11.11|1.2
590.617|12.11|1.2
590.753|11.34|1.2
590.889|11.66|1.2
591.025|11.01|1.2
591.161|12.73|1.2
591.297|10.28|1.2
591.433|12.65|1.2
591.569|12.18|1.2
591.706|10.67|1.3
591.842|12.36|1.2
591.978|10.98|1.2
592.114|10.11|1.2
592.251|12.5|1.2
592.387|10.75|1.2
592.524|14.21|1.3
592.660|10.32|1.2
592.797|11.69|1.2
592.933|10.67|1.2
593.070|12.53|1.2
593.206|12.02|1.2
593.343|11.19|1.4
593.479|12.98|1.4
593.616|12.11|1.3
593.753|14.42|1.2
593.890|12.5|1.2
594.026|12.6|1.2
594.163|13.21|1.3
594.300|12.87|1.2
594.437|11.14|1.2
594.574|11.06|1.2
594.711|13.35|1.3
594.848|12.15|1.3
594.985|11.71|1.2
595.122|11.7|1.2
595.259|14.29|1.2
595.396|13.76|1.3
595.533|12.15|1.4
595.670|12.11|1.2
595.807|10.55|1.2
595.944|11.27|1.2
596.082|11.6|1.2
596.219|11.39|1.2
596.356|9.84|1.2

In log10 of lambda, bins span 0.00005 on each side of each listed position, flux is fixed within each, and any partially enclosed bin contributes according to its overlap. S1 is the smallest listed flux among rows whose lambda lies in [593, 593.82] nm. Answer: 11.19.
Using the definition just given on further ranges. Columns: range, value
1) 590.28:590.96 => 10.25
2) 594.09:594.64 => 11.06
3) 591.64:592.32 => 10.11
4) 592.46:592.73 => 10.32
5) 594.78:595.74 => 11.7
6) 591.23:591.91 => 10.28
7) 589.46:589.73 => 9.157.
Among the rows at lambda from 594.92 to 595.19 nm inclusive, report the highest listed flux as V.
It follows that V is 11.71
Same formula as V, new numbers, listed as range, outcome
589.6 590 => 9.927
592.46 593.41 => 14.21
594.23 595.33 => 14.29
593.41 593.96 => 14.42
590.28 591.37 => 12.73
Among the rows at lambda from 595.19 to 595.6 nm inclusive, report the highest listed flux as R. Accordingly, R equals 14.29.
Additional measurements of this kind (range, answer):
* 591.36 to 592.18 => 12.65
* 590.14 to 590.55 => 11.33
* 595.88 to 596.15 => 11.6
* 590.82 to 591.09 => 11.66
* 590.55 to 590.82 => 12.11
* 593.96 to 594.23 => 13.21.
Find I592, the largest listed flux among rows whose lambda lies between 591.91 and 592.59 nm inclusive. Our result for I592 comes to 14.21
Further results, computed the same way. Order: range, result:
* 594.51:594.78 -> 13.35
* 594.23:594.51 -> 12.87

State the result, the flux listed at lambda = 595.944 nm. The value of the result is 11.27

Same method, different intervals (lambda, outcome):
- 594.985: 11.71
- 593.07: 12.53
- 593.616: 12.11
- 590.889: 11.66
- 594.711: 13.35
